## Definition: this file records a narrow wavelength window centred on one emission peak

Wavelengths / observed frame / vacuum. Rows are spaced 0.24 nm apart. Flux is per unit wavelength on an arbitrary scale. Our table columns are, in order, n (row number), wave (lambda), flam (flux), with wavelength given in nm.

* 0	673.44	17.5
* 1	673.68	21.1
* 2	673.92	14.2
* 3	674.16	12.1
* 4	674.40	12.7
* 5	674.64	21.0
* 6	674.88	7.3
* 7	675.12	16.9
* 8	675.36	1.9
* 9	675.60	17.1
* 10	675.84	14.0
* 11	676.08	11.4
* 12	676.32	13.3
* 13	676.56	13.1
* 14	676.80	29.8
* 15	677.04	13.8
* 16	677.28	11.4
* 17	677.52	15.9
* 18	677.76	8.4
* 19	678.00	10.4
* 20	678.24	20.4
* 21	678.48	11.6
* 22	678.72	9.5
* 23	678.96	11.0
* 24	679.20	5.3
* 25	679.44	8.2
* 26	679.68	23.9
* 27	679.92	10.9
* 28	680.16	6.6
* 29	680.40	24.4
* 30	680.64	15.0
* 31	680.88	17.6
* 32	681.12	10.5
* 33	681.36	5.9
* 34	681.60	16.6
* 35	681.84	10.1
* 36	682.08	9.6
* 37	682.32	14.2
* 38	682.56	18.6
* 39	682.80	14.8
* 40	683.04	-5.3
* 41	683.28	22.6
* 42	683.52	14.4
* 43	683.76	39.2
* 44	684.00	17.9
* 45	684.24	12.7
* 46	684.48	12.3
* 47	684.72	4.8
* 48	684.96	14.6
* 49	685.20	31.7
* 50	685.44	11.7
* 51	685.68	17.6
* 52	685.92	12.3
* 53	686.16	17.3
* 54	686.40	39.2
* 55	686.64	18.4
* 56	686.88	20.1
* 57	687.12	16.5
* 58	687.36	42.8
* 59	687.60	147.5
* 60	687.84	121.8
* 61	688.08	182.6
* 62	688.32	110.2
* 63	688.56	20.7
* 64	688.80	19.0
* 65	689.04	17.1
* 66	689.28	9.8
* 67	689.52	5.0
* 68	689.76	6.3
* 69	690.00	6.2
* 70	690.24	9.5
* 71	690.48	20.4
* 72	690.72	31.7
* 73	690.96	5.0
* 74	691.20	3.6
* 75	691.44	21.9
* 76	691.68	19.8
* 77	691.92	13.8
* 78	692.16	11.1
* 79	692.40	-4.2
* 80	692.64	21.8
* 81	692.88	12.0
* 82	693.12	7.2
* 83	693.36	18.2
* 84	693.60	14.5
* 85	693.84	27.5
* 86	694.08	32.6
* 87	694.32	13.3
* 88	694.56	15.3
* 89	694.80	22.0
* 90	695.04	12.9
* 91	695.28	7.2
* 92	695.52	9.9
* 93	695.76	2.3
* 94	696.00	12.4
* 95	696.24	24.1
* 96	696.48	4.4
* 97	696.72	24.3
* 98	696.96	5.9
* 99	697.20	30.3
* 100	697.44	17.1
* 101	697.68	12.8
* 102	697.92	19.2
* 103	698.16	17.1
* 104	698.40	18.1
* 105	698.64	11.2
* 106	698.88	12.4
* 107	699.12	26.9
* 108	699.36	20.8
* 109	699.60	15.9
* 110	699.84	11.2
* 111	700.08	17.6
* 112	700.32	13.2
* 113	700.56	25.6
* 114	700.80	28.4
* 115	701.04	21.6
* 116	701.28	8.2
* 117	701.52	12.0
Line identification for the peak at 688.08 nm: [O II]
